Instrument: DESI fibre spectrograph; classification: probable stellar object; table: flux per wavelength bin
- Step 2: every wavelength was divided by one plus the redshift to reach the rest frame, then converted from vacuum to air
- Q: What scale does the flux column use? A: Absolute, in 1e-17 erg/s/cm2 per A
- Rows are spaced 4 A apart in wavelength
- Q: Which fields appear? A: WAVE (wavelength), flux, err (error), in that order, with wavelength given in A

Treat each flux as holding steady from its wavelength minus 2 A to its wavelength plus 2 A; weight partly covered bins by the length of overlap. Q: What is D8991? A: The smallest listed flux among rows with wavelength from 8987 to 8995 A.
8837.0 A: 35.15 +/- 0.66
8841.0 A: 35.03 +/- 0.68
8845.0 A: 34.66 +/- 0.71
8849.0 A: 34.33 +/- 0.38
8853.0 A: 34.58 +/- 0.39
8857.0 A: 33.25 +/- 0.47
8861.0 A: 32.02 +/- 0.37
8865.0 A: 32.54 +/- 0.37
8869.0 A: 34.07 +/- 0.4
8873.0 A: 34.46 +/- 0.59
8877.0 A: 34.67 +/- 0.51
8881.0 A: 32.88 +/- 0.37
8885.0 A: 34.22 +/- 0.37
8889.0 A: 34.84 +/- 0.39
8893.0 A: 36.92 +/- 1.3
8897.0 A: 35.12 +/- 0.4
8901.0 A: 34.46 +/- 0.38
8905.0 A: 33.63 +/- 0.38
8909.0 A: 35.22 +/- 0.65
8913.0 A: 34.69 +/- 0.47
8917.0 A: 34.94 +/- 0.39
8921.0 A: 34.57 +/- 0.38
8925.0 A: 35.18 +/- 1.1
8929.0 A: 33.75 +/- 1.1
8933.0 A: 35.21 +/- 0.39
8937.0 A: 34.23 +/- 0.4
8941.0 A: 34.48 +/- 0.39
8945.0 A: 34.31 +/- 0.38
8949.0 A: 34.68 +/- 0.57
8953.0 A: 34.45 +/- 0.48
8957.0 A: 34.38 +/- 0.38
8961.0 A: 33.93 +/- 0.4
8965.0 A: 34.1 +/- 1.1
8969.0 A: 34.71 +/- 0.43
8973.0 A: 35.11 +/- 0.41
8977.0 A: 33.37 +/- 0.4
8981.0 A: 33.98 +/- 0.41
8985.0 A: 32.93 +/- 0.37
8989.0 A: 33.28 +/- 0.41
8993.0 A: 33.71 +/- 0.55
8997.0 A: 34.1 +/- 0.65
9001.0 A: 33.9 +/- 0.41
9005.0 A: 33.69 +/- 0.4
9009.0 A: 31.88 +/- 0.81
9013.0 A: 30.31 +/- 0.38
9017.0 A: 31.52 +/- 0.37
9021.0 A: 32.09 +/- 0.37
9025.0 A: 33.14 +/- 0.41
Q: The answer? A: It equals 33.28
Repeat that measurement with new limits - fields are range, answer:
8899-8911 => 33.63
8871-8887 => 32.88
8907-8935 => 33.75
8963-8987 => 32.93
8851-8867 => 32.02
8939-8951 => 34.31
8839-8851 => 34.33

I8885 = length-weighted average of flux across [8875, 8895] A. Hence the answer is 34.7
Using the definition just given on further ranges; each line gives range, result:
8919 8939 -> 34.6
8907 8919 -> 34.9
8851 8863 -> 33.3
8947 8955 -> 34.6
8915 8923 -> 34.8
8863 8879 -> 33.9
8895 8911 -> 34.6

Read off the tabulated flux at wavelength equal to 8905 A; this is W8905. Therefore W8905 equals 33.63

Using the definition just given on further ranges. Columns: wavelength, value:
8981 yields 33.98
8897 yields 35.12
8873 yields 34.46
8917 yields 34.94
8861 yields 32.02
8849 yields 34.33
